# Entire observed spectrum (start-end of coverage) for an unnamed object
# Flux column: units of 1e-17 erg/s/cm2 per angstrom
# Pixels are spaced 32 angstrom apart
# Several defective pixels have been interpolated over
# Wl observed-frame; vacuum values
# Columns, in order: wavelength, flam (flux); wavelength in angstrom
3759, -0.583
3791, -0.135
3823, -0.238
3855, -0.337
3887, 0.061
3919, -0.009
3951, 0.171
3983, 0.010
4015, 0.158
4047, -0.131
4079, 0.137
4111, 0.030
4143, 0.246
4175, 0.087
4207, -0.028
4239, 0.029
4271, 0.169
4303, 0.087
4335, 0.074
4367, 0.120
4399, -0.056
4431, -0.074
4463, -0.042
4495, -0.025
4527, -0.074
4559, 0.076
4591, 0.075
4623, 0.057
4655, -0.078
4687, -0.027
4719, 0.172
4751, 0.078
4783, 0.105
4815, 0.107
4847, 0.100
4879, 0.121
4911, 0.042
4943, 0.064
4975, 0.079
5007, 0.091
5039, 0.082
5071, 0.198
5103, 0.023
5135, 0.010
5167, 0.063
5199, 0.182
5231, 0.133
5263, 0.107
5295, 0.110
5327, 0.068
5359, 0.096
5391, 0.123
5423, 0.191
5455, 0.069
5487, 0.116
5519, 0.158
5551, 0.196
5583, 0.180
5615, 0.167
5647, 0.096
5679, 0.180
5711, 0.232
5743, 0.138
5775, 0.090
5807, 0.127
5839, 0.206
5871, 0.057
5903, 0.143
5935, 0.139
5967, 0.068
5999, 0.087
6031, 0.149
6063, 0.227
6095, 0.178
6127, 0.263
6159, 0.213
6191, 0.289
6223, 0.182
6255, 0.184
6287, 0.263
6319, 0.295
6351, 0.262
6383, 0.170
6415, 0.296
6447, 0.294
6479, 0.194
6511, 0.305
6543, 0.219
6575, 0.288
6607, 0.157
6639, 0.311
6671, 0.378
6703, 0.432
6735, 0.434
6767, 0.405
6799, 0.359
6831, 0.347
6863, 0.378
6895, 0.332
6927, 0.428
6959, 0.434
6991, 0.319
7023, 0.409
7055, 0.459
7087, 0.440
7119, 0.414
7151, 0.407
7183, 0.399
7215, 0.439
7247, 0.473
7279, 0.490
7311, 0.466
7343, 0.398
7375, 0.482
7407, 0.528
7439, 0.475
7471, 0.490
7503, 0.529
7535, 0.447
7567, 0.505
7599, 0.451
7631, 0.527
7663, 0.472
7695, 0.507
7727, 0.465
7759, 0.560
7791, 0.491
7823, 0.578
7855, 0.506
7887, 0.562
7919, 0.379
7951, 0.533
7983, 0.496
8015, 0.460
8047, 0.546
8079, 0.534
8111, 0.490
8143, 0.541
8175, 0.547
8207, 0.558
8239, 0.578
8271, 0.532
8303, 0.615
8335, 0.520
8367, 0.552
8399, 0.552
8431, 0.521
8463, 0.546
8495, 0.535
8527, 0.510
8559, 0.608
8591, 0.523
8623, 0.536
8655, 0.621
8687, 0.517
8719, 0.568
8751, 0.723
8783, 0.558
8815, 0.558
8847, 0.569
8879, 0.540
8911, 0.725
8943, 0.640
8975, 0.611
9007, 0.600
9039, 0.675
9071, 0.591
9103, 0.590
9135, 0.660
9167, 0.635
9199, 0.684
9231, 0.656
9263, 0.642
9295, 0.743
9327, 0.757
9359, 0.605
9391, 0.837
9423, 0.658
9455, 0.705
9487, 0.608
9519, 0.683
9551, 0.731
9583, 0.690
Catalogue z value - 0.66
